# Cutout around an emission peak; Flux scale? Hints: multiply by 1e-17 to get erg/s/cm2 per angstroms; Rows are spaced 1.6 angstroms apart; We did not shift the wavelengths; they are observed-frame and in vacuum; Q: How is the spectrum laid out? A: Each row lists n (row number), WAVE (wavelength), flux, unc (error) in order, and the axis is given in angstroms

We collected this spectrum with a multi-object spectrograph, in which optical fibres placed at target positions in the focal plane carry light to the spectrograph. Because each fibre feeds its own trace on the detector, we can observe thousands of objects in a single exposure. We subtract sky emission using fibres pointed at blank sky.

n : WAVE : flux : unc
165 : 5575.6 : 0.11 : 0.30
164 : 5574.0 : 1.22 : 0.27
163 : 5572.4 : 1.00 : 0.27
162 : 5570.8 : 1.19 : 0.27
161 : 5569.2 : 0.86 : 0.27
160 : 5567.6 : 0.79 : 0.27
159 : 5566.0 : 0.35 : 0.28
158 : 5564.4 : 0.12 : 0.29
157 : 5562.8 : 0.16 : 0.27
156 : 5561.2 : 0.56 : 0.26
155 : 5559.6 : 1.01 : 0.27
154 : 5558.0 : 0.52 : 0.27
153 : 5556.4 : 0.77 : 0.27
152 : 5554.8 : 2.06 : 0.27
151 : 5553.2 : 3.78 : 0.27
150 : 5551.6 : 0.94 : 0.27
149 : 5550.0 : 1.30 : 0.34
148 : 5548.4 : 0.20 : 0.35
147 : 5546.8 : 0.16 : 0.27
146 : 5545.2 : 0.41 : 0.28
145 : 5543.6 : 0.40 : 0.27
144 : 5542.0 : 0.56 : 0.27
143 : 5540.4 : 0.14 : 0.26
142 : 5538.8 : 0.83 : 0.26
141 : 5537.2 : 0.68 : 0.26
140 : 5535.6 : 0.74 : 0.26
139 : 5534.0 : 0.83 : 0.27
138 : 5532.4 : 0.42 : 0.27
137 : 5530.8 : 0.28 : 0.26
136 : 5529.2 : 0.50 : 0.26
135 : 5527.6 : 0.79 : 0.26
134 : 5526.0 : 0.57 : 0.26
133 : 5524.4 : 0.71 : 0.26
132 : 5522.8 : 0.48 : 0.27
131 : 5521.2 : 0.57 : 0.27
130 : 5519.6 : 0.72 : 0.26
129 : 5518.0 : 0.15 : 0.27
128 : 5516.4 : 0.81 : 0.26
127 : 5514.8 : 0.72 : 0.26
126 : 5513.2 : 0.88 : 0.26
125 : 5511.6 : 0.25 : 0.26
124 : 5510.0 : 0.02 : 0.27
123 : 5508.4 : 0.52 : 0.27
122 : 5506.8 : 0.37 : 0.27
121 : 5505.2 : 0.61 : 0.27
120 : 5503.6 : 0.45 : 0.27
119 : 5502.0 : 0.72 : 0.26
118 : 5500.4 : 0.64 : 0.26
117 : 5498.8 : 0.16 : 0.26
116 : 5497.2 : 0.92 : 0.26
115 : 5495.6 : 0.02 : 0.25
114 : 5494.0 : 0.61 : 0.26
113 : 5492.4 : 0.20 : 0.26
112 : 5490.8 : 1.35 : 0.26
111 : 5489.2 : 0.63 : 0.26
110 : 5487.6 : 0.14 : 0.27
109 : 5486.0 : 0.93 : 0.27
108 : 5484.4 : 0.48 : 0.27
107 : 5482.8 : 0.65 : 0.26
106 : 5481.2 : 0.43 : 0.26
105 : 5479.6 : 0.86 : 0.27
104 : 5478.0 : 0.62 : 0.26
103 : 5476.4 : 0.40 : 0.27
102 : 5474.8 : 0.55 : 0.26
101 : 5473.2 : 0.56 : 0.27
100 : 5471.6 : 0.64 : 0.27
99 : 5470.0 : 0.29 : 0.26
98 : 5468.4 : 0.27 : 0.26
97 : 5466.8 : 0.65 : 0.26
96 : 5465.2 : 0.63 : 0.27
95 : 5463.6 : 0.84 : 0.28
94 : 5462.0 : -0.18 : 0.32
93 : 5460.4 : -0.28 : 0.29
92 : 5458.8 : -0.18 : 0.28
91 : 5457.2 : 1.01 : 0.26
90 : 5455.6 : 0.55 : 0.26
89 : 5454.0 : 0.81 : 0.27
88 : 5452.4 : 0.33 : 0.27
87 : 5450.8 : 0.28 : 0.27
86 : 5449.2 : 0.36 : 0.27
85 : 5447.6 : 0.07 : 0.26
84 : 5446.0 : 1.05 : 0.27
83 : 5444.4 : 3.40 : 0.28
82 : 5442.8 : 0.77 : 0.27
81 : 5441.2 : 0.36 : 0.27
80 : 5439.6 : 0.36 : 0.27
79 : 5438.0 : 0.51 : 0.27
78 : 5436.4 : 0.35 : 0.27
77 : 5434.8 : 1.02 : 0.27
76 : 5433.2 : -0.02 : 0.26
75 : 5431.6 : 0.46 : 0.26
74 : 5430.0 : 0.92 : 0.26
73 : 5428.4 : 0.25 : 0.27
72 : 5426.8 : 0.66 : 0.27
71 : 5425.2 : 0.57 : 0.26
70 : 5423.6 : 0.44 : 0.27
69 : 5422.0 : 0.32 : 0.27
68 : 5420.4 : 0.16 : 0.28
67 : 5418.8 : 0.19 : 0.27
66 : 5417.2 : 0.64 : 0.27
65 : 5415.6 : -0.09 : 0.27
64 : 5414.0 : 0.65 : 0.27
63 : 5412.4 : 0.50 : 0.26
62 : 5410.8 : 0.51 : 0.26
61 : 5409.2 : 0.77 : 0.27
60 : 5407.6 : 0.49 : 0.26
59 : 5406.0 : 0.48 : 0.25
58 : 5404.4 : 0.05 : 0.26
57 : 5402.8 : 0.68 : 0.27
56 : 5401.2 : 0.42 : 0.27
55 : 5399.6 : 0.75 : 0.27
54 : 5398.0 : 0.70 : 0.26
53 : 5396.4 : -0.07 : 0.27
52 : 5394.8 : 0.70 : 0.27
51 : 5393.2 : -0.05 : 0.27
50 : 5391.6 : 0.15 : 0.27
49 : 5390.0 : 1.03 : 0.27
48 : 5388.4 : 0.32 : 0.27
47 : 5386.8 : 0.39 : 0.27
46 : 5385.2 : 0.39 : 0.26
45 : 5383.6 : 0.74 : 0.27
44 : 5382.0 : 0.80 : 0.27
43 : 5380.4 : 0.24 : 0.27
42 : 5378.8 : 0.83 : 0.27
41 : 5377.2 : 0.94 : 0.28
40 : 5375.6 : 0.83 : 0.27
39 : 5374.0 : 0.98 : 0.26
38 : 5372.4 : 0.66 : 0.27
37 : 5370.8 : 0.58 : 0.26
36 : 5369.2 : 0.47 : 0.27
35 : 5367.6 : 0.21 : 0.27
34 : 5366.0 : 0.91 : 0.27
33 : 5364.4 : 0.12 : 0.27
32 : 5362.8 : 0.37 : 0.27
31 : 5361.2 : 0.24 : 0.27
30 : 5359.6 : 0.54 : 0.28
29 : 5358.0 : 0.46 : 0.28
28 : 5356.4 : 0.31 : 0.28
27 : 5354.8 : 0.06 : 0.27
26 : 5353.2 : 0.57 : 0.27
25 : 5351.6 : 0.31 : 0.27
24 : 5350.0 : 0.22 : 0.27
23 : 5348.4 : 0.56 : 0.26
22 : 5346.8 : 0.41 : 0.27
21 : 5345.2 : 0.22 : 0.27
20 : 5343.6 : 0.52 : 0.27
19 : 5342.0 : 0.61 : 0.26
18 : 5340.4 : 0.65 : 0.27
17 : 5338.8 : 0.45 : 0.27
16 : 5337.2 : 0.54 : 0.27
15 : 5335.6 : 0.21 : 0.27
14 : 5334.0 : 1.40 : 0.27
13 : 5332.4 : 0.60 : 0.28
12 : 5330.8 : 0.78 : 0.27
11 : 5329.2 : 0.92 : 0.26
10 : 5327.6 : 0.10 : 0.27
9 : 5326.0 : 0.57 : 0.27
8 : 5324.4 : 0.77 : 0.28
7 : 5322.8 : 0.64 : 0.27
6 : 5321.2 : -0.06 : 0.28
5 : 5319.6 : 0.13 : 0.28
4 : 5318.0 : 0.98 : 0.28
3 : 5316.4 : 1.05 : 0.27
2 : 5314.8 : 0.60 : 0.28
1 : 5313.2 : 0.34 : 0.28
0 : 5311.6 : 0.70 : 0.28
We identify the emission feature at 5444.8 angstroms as H-beta 4861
